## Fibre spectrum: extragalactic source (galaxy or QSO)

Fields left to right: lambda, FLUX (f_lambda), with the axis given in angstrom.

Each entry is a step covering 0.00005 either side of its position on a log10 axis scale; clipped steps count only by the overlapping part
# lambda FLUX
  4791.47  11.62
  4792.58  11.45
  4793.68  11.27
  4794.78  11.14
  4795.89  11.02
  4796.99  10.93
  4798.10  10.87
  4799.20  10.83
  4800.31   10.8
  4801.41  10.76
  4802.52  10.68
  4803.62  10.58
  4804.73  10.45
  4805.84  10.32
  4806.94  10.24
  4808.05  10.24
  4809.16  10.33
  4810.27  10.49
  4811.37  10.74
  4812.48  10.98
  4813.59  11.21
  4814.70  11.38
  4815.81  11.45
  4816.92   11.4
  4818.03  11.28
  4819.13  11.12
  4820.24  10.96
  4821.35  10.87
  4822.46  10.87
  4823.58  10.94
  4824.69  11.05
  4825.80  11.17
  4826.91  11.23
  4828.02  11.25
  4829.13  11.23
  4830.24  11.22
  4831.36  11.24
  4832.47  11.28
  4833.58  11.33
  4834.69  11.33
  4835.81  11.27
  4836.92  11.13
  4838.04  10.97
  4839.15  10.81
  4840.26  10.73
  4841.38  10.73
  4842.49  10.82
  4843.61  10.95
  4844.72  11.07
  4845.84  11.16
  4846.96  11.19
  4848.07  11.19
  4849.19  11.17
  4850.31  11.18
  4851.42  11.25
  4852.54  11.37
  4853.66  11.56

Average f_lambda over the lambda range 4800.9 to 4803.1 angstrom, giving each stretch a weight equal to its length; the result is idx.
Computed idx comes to 10.7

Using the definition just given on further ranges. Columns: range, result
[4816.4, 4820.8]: 11.2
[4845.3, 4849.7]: 11.2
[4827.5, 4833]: 11.2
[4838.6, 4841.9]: 10.8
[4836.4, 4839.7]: 11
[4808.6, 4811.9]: 10.5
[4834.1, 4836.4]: 11.3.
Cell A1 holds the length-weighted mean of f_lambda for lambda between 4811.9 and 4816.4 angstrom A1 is 11.2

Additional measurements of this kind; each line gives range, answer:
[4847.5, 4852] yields 11.2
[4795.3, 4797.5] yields 11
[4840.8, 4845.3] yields 10.9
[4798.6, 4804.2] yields 10.7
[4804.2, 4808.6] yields 10.3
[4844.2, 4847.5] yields 11.1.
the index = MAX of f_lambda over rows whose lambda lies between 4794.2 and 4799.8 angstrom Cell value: 11.14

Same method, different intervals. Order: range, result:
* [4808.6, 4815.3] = 11.38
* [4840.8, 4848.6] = 11.19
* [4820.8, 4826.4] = 11.17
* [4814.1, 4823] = 11.45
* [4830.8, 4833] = 11.28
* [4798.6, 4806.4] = 10.83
